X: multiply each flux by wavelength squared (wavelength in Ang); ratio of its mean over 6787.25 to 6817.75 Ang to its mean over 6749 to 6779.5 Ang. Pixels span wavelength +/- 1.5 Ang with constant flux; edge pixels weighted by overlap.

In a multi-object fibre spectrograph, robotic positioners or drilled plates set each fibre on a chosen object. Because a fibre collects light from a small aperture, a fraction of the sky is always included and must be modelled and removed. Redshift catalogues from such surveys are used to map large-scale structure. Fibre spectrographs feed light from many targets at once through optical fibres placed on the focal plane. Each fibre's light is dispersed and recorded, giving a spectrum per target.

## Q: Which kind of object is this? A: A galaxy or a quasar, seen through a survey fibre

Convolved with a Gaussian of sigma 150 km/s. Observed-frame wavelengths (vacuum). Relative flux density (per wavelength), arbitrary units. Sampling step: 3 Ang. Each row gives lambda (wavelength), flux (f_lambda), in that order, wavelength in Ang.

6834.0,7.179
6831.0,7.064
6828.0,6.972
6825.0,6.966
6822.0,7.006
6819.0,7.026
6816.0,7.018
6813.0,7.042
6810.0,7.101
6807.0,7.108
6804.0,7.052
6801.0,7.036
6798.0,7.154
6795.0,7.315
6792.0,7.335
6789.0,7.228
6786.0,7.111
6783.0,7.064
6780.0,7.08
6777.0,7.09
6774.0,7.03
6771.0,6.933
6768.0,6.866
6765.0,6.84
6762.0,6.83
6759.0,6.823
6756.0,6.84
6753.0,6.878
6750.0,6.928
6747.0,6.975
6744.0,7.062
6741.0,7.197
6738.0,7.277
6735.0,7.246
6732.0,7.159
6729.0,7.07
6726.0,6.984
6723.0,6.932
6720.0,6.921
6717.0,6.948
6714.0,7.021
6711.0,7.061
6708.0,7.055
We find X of 1.0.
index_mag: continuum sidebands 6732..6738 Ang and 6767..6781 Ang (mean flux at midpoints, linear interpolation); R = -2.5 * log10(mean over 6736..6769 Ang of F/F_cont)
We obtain 0.03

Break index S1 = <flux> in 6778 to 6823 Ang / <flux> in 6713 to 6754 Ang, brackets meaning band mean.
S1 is 1.01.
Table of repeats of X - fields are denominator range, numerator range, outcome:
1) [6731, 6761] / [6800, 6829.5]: 1.02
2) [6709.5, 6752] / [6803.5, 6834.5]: 1.02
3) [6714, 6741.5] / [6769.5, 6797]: 1.02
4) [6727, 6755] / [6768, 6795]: 1.02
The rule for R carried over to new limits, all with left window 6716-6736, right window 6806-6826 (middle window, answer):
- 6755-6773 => 0.027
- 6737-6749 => -0.012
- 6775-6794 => -0.018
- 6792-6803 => -0.023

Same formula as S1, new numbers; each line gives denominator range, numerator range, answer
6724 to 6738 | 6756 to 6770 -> 0.96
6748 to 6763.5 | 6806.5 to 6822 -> 1.03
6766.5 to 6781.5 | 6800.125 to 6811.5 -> 1.01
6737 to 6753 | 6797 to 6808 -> 1.00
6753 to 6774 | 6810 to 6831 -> 1.02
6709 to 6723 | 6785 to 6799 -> 1.04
